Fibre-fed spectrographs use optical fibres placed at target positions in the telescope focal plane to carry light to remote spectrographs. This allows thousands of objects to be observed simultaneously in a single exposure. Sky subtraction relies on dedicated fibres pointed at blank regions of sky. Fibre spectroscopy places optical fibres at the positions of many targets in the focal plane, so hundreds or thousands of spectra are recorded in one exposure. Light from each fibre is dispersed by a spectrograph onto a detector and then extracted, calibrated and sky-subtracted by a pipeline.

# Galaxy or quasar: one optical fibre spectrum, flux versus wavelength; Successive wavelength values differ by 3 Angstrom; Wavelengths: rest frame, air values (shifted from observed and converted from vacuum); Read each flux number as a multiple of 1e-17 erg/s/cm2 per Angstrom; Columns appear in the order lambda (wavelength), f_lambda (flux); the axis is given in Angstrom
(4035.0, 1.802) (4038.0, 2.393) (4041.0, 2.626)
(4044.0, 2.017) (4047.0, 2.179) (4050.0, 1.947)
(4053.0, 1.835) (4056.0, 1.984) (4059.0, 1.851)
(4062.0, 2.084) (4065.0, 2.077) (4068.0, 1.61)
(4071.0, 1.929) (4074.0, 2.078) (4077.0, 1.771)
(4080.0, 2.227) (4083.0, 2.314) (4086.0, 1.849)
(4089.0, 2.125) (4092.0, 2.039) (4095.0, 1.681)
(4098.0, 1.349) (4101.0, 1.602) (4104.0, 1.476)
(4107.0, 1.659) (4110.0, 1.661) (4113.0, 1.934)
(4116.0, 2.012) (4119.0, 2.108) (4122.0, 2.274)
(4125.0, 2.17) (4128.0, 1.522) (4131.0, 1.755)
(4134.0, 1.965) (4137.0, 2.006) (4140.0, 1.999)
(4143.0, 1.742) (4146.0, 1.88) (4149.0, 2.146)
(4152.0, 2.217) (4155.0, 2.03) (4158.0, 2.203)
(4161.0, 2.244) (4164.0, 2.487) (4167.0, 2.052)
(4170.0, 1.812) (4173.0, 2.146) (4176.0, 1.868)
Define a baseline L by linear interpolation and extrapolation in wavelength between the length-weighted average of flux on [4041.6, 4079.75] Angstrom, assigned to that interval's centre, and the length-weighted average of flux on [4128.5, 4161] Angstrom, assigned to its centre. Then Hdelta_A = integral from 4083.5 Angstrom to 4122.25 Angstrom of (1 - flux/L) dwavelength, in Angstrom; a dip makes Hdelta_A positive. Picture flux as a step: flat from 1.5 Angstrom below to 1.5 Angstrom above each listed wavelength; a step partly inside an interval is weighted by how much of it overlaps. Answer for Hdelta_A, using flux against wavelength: 3.03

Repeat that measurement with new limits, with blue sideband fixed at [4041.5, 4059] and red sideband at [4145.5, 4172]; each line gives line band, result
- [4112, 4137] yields 1.5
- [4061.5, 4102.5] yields 2.9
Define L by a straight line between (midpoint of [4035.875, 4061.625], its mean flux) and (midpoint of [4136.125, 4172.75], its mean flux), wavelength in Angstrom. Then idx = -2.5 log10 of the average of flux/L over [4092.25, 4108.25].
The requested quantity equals 0.29 mag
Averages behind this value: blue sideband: 2.1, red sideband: 2.07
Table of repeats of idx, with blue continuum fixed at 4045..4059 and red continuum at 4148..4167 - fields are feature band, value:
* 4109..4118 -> 0.118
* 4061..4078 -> 0.048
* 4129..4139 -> 0.141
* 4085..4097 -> 0.086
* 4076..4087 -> -0.012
